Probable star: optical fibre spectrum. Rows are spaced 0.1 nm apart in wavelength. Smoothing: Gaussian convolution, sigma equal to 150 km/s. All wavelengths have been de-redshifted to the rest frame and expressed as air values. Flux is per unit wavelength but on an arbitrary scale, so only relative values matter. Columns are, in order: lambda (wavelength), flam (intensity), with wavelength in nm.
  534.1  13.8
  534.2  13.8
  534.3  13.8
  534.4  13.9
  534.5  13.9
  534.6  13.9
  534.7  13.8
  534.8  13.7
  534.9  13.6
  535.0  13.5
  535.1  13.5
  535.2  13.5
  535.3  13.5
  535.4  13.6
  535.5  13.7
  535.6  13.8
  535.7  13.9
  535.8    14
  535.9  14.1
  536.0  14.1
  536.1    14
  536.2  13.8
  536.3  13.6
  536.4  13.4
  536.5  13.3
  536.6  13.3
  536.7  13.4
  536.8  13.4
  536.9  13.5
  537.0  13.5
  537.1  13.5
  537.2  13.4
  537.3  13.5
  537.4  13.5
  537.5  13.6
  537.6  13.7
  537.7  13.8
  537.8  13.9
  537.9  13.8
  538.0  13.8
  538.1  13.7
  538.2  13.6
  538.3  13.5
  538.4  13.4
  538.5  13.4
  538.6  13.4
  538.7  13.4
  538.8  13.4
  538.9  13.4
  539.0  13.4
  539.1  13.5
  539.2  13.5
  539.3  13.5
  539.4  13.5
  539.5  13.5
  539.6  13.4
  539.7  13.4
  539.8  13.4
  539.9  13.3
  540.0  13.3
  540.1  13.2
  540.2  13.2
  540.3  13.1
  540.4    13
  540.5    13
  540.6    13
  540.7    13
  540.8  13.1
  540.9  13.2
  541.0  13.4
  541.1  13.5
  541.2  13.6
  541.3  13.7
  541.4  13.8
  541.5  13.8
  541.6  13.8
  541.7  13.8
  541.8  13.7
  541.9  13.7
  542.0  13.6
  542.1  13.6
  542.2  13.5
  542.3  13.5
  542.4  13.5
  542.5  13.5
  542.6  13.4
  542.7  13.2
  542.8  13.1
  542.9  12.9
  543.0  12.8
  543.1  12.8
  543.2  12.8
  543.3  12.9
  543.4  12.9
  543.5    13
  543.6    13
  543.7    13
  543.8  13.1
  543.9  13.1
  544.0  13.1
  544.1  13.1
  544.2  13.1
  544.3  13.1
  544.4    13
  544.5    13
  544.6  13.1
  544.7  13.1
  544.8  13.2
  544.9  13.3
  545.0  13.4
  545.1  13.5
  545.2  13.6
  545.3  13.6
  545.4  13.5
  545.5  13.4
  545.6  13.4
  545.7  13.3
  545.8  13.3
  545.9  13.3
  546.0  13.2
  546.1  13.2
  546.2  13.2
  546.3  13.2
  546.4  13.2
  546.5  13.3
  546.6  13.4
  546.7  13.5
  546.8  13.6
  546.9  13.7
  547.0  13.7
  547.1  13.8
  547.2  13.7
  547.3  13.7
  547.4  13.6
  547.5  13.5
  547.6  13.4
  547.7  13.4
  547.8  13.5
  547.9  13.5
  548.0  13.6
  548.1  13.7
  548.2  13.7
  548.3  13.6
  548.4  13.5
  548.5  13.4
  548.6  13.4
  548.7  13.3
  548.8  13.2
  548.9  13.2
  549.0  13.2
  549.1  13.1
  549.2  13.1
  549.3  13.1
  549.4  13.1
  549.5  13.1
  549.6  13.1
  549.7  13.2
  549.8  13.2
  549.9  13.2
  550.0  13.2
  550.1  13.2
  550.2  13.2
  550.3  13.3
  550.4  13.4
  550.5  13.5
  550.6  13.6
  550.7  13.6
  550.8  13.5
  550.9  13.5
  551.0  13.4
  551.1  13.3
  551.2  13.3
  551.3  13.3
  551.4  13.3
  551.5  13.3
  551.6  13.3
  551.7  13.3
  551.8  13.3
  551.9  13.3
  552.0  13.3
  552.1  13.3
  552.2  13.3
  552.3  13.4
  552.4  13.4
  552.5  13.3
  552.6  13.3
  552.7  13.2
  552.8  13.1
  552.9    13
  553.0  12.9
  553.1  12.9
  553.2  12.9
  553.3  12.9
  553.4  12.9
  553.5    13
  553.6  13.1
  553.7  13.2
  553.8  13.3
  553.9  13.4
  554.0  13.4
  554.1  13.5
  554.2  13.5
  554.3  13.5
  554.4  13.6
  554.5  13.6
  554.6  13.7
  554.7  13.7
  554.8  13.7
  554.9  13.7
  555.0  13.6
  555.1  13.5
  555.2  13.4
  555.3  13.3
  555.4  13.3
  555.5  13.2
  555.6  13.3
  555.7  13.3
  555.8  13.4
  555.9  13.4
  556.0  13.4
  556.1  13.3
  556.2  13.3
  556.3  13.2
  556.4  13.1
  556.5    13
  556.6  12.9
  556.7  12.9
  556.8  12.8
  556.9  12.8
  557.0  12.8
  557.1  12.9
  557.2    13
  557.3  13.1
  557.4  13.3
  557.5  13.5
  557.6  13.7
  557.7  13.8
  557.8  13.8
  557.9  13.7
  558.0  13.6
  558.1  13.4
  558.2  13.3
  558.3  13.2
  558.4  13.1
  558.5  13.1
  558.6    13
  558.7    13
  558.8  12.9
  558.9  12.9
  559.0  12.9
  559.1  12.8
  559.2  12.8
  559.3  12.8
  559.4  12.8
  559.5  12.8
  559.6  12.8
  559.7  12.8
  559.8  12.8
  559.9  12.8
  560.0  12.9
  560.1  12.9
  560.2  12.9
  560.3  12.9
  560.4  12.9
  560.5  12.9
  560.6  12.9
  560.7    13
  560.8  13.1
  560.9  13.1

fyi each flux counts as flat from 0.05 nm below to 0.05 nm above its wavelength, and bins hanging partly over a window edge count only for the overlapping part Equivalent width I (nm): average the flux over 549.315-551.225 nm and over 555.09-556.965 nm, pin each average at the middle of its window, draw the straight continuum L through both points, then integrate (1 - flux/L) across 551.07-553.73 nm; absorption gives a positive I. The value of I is 0.015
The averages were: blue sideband 13.3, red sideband 13.2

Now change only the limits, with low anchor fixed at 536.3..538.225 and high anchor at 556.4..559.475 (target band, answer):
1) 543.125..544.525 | 0.04 nm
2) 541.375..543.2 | 0.00 nm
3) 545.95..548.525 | -0.03 nm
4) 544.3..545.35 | 0.01 nm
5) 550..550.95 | -0.01 nm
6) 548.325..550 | 0.01 nm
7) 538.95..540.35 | 0.01 nm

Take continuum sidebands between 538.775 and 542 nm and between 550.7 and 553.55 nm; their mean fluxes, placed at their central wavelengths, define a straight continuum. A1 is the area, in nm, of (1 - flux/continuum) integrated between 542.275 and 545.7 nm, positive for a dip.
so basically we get 0.05 nm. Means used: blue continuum 13.4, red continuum 13.2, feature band 13.2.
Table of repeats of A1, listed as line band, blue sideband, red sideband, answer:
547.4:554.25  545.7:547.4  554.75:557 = 0.03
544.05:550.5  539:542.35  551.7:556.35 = 0.01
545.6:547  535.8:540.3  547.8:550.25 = 0.00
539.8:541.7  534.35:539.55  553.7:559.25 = 0.03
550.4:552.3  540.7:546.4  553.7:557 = -0.01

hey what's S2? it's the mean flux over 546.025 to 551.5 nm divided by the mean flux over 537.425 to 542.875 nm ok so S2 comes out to 0.99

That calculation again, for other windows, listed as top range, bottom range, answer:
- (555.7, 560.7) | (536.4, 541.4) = 0.97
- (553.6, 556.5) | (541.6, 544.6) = 1.02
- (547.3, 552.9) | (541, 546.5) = 1.00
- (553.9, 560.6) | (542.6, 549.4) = 0.99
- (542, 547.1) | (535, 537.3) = 0.97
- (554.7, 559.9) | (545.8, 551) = 0.98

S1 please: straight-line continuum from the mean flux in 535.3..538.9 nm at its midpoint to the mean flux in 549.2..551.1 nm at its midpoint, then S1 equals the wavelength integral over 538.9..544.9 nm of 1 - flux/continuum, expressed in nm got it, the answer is 0.10 nm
